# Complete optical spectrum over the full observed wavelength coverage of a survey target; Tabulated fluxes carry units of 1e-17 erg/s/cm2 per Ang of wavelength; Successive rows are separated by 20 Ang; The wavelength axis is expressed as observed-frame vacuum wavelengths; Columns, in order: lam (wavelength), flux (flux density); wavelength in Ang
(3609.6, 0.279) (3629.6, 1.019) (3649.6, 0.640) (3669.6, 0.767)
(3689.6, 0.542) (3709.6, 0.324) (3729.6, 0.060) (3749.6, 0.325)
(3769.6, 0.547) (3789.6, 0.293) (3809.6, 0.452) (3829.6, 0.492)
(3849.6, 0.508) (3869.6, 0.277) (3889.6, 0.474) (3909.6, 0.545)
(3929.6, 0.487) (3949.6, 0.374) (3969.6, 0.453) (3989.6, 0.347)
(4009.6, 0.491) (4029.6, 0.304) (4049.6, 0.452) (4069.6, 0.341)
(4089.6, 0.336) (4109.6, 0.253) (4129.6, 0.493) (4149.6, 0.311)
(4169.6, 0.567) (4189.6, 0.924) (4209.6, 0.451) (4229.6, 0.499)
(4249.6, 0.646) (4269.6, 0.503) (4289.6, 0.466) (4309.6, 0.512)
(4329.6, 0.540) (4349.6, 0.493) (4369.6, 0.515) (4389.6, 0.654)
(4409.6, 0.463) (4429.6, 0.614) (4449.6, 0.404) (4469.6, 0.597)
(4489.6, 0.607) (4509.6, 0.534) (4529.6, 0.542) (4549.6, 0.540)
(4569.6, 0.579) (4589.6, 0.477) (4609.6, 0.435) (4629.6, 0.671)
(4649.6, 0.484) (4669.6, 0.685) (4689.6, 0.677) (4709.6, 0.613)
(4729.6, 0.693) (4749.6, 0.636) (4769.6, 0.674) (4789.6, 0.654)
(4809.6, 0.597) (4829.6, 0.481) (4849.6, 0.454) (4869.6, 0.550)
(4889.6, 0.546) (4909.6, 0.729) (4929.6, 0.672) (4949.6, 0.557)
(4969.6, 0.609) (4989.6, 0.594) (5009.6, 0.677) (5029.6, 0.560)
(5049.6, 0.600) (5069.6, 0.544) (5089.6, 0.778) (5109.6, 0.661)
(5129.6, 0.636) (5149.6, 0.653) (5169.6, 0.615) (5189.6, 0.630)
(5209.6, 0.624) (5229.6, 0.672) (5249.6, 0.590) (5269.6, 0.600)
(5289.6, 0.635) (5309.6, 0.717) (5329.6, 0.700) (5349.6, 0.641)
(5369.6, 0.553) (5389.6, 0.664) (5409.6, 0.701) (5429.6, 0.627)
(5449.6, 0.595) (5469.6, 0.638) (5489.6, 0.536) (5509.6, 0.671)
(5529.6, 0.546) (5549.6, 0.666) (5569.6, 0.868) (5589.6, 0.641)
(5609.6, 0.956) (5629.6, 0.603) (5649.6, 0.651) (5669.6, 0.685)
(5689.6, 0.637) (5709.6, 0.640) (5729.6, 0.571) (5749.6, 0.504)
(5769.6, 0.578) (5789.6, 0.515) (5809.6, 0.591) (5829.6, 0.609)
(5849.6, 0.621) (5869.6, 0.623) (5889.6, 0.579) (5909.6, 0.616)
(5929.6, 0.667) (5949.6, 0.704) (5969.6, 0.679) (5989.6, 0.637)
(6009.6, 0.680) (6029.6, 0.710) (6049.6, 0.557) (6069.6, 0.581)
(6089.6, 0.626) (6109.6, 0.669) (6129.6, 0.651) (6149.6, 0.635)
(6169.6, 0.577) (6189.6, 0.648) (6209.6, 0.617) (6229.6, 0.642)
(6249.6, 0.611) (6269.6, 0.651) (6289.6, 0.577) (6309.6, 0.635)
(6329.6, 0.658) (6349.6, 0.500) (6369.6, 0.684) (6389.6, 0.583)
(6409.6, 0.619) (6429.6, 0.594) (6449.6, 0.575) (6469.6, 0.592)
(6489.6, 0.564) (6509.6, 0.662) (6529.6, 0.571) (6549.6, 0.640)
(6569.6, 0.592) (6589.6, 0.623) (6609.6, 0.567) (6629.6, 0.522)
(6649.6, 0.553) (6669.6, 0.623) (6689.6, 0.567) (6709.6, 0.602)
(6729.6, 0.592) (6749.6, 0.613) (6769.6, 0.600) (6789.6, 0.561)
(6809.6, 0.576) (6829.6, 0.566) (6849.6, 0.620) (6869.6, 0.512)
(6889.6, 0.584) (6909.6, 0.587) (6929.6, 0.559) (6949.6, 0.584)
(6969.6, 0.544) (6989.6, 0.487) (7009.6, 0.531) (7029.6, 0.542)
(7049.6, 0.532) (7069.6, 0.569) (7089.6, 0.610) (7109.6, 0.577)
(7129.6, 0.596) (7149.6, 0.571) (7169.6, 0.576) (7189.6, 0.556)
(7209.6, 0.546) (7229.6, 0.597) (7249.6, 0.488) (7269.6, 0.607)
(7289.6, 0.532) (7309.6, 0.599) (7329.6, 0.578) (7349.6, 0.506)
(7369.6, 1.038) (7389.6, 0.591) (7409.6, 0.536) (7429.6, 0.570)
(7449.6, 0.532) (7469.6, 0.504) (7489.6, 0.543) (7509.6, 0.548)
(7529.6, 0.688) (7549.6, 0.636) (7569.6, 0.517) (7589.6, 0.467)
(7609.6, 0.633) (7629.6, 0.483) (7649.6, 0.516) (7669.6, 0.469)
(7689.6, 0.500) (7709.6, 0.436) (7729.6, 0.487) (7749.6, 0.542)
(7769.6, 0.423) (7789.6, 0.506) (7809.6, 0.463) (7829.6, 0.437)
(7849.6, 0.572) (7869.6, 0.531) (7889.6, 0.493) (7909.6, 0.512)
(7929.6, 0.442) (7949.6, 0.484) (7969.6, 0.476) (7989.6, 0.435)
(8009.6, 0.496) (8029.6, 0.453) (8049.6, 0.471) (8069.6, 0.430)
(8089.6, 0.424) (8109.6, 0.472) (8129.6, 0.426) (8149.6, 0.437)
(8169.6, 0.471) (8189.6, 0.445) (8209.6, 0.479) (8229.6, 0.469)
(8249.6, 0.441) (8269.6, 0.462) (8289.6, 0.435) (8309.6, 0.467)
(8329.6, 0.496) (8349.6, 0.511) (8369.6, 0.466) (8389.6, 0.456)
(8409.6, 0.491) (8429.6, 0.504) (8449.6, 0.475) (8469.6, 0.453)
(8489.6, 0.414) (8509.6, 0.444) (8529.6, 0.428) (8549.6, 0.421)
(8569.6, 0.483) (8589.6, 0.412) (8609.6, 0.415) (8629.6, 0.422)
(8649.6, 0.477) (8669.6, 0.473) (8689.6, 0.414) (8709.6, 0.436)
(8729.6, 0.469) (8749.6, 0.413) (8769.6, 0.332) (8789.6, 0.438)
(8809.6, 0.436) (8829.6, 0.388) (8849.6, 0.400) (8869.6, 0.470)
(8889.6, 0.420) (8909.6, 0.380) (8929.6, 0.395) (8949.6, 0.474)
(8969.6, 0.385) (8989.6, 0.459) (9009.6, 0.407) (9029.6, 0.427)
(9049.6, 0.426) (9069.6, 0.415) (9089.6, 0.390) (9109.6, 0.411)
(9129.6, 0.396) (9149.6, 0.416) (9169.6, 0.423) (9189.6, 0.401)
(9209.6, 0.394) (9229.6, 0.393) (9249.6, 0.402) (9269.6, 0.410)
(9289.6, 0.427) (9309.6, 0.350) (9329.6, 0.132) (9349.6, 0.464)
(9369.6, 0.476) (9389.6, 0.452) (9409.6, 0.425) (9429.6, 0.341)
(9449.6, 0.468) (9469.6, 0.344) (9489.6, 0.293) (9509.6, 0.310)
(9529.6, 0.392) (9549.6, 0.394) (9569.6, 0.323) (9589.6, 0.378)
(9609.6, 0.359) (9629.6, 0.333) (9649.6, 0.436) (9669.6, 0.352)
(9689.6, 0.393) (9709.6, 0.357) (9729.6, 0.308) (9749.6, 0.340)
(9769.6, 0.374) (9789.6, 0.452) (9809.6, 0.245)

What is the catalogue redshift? 0.12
